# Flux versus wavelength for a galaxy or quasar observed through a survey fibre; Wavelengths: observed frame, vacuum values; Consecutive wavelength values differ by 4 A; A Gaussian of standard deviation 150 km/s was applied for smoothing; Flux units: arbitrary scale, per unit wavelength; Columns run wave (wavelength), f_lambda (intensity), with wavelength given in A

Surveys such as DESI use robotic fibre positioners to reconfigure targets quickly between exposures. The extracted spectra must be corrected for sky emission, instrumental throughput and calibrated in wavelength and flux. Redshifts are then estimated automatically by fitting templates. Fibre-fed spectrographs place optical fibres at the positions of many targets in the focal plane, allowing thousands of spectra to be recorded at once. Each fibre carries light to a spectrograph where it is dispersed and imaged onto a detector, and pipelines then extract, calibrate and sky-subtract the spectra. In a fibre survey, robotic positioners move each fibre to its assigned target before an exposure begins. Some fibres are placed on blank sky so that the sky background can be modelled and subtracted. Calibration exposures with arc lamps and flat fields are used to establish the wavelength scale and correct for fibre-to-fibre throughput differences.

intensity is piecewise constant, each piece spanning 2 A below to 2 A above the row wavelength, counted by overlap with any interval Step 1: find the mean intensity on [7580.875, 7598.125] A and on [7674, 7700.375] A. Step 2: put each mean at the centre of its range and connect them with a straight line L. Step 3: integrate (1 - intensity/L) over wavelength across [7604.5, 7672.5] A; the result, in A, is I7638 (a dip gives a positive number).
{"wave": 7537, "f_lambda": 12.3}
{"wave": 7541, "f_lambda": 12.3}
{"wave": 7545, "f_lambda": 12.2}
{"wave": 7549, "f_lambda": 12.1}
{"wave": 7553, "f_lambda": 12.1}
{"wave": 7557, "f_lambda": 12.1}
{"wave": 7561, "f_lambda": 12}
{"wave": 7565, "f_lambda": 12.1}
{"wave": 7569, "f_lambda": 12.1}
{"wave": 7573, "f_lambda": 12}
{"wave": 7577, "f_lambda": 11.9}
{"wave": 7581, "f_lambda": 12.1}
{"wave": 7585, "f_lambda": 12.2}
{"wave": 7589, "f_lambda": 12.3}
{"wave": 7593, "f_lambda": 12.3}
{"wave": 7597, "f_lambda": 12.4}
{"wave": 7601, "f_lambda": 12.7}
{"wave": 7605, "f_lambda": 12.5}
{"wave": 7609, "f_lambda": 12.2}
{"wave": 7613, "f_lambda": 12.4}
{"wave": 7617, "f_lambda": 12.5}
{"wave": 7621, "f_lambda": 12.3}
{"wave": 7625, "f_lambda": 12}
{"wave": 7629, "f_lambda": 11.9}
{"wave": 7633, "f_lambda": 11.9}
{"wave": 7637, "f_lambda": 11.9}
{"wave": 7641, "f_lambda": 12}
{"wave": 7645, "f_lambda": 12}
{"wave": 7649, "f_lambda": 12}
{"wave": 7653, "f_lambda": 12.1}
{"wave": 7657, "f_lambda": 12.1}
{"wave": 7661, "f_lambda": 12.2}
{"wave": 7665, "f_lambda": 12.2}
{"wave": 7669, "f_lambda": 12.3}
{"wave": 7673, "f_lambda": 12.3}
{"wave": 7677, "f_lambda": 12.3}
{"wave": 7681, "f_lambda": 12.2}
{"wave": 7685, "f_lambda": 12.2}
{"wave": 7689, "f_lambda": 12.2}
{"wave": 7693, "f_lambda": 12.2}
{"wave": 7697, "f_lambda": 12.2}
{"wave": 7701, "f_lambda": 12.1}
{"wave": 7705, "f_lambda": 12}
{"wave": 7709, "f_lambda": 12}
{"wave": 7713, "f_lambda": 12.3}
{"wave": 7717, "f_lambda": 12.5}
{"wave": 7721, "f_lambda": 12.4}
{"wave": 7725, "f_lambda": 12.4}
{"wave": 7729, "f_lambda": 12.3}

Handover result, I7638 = 0.6 A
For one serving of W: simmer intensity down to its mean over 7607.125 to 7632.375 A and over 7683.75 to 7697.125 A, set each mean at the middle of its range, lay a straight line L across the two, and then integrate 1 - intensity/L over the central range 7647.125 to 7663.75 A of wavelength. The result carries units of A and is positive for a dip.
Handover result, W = 0.1 A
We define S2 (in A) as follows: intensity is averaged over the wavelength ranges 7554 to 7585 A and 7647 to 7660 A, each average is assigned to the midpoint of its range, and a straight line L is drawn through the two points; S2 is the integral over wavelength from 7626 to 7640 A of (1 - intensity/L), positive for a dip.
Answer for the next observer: 0.2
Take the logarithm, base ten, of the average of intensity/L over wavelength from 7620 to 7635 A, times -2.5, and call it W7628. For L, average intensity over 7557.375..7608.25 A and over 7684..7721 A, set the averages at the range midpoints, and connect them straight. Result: 0.02 mag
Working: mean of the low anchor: 12.2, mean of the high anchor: 12.2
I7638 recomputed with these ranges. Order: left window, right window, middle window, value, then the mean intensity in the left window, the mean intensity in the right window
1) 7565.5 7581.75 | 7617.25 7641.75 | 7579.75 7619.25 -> -1.1 A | 12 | 12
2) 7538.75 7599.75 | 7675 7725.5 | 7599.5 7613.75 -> -0.3 A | 12.2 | 12.2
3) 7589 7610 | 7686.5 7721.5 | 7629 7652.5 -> 0.7 A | 12.4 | 12.2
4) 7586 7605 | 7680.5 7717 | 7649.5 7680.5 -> 0.1 A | 12.4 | 12.2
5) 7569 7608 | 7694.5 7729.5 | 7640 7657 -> 0.3 A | 12.3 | 12.2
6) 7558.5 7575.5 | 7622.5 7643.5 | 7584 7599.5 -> -0.4 A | 12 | 11.9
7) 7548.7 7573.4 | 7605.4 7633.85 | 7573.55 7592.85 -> 0.0 A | 12.1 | 12.2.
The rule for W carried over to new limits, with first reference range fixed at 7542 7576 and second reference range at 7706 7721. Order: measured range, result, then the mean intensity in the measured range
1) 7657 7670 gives 0.0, 12.2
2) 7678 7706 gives 0.2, 12.2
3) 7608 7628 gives -0.2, 12.3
